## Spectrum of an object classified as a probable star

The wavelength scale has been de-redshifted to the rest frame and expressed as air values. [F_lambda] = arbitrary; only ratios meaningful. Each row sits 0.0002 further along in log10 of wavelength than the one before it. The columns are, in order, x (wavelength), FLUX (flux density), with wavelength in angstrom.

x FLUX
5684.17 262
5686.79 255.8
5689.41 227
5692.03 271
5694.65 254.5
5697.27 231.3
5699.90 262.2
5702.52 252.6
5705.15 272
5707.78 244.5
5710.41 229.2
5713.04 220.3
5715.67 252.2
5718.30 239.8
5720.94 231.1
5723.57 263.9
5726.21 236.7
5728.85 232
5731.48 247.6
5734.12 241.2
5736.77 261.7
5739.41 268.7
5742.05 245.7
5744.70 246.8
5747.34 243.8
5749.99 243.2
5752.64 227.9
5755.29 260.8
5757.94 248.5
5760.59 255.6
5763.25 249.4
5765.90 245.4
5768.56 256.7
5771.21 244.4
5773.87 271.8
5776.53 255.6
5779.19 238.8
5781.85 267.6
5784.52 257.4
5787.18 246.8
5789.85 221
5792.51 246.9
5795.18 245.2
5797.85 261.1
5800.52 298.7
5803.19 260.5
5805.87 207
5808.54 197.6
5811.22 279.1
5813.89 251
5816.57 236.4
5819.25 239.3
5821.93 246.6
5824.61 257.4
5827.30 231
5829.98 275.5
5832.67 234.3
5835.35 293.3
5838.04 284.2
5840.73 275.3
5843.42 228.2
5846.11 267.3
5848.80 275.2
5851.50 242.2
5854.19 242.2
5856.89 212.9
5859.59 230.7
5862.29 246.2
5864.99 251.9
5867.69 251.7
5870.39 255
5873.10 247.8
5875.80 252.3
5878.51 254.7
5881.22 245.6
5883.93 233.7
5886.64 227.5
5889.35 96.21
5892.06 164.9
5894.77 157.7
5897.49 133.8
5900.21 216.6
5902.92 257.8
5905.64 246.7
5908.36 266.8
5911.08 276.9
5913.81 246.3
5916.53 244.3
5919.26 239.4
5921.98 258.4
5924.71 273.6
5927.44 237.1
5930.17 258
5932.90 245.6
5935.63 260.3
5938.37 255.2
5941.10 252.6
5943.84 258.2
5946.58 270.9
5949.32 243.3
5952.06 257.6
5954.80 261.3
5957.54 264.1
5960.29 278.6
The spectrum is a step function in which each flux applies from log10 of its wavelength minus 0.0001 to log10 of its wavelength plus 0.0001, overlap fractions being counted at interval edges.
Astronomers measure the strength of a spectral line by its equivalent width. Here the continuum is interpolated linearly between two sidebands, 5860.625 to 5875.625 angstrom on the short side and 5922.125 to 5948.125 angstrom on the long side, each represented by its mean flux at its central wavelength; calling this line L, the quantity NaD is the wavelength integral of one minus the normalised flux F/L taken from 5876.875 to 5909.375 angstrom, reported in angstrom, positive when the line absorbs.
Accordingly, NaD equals 5.7 angstrom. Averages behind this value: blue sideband 250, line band 208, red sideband 257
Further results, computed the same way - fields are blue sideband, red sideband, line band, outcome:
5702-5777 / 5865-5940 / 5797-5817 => -0.6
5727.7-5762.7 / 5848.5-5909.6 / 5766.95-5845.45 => -4.8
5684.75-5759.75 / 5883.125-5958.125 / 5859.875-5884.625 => -1.0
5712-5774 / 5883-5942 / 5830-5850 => -2.5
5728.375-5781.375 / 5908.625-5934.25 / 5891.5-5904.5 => 3.3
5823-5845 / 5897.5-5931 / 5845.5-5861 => 0.8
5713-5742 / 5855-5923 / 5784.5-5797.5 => -0.2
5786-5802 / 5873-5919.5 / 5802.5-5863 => -1.8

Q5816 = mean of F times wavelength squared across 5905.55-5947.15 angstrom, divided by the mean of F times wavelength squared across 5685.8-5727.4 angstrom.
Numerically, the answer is 1.12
